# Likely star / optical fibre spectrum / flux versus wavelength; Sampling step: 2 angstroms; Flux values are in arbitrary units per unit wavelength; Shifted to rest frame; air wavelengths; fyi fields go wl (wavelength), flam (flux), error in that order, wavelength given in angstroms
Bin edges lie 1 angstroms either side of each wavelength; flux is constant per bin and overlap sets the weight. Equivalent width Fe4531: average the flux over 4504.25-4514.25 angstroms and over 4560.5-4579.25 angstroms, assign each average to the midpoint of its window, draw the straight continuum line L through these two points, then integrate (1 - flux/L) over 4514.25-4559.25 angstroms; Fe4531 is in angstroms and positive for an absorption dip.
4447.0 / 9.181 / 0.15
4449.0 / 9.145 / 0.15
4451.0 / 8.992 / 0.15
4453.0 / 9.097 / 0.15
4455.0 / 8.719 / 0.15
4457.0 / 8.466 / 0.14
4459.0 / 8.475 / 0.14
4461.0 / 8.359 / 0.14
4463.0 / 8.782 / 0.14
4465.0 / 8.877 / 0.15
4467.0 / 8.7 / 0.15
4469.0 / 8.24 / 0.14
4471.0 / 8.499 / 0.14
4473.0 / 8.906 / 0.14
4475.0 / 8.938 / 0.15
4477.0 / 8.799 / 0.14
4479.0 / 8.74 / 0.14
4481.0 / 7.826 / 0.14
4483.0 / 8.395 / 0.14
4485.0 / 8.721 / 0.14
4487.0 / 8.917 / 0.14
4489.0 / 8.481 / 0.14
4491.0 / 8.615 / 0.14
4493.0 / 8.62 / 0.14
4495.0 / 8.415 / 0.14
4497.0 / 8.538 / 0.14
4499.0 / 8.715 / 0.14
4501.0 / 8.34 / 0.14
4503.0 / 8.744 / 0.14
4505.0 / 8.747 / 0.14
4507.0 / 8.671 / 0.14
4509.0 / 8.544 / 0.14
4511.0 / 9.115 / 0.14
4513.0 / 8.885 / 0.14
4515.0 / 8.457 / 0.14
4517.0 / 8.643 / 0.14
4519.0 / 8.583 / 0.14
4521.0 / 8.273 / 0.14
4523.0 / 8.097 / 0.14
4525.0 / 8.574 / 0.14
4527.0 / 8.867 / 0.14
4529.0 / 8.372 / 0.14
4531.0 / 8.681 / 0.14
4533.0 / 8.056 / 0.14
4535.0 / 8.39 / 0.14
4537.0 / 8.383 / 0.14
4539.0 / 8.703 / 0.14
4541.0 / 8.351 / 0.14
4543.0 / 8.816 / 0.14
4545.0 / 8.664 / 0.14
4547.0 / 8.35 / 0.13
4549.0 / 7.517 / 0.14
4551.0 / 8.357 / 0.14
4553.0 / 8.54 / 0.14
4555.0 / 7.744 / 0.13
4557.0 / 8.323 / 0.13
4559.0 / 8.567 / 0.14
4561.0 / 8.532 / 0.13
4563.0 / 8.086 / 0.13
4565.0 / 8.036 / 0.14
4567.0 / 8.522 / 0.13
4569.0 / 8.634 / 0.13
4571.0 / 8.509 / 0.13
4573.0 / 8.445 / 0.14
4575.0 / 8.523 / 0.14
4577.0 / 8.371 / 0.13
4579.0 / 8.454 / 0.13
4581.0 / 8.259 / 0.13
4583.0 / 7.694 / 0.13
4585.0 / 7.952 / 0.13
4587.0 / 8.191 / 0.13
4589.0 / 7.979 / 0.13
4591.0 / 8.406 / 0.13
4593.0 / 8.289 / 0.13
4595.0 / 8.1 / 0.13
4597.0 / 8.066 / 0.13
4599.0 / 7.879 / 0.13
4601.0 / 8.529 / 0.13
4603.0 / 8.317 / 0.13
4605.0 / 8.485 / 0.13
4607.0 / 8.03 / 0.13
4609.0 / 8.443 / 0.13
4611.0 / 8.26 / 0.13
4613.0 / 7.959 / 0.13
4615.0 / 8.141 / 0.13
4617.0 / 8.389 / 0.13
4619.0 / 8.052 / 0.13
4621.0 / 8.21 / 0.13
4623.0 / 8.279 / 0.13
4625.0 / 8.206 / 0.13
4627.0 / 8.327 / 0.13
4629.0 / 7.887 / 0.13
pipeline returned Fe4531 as 1.1 angstroms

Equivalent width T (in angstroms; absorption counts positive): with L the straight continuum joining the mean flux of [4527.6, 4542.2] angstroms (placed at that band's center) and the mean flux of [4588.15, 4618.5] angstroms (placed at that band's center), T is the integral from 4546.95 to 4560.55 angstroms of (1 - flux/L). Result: 0.28 angstroms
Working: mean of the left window 8.44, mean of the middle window 8.2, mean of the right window 8.22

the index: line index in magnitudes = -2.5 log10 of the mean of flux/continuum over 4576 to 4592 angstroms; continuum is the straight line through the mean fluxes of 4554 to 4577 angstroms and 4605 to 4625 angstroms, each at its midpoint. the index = 0.018 mag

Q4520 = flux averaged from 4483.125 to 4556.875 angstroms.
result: 8.51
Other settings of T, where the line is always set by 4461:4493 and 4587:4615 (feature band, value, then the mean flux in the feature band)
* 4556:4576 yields -0.2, 8.42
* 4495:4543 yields -0.4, 8.56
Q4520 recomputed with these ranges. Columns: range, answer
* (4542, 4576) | 8.36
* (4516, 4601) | 8.33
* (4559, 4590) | 8.29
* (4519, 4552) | 8.41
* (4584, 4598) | 8.14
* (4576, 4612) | 8.21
